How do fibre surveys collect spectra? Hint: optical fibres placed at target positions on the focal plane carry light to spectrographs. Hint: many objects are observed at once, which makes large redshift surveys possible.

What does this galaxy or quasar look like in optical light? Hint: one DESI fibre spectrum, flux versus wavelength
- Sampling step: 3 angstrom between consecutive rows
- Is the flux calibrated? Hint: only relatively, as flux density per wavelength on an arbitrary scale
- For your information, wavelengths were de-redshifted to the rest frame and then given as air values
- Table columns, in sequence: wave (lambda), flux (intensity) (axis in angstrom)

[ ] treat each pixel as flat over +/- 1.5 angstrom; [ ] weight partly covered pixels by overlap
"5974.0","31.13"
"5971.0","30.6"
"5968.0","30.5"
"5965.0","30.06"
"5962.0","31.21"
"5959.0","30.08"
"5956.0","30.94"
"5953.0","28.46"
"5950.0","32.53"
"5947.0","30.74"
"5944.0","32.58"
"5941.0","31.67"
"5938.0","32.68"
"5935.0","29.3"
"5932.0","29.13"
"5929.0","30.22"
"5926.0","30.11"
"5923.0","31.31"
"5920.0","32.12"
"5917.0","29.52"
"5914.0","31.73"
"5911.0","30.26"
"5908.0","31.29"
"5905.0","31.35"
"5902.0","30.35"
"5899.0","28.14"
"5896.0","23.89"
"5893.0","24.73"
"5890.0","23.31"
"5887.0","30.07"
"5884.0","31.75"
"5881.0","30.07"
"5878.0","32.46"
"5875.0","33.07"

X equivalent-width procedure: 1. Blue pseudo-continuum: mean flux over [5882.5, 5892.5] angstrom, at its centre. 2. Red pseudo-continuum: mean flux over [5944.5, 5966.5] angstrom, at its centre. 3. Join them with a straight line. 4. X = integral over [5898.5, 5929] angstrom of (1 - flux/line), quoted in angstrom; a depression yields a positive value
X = -1.7 angstrom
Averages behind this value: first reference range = 28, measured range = 30.7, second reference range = 30.7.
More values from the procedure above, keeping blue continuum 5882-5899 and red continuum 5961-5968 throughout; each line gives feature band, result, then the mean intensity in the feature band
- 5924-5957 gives -1.5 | 30.8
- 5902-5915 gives -1.5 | 31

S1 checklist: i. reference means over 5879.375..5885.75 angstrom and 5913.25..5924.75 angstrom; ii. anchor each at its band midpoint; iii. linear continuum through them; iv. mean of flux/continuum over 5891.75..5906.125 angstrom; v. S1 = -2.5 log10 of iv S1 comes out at 0.12 mag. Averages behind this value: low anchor 30.9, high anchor 31.1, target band 27.6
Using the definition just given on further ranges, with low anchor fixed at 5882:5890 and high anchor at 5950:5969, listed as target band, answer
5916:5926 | -0.04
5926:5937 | 0.01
